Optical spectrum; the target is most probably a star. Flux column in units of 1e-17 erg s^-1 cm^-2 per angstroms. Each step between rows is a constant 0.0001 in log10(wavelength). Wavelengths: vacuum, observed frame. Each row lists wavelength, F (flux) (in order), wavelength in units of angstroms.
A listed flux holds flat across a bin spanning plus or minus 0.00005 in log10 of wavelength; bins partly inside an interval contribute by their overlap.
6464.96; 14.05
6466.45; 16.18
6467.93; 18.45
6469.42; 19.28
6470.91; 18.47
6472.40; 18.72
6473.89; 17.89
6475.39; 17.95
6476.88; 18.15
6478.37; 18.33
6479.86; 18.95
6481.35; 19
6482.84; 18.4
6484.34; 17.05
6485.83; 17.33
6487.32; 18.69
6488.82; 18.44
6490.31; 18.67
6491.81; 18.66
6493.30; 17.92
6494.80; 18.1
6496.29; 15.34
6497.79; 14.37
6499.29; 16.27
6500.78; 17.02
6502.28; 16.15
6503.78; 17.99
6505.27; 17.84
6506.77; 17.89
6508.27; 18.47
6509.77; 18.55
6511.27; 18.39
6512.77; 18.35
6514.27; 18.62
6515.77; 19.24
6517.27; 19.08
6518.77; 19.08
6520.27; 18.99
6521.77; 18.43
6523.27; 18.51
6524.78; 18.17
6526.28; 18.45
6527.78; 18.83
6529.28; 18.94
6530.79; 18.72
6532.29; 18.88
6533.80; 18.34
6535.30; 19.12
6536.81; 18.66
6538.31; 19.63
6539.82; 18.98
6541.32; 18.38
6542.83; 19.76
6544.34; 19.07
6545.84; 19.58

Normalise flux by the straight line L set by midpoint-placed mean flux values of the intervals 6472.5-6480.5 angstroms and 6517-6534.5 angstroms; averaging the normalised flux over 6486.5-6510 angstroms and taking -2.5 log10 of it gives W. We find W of 0.06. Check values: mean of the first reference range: 18.3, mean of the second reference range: 18.7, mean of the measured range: 17.5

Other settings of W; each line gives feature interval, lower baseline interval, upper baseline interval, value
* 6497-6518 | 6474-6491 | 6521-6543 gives 0.047 mag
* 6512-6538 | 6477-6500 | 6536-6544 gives -0.004 mag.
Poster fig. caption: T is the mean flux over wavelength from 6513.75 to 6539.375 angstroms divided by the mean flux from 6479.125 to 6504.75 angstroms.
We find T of 1.1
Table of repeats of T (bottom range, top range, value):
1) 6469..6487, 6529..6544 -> 1.04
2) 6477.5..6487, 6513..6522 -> 1.04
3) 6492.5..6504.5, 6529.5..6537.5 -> 1.13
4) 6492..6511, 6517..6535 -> 1.09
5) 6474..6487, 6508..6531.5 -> 1.03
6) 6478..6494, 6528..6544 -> 1.03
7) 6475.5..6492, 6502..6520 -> 1.00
